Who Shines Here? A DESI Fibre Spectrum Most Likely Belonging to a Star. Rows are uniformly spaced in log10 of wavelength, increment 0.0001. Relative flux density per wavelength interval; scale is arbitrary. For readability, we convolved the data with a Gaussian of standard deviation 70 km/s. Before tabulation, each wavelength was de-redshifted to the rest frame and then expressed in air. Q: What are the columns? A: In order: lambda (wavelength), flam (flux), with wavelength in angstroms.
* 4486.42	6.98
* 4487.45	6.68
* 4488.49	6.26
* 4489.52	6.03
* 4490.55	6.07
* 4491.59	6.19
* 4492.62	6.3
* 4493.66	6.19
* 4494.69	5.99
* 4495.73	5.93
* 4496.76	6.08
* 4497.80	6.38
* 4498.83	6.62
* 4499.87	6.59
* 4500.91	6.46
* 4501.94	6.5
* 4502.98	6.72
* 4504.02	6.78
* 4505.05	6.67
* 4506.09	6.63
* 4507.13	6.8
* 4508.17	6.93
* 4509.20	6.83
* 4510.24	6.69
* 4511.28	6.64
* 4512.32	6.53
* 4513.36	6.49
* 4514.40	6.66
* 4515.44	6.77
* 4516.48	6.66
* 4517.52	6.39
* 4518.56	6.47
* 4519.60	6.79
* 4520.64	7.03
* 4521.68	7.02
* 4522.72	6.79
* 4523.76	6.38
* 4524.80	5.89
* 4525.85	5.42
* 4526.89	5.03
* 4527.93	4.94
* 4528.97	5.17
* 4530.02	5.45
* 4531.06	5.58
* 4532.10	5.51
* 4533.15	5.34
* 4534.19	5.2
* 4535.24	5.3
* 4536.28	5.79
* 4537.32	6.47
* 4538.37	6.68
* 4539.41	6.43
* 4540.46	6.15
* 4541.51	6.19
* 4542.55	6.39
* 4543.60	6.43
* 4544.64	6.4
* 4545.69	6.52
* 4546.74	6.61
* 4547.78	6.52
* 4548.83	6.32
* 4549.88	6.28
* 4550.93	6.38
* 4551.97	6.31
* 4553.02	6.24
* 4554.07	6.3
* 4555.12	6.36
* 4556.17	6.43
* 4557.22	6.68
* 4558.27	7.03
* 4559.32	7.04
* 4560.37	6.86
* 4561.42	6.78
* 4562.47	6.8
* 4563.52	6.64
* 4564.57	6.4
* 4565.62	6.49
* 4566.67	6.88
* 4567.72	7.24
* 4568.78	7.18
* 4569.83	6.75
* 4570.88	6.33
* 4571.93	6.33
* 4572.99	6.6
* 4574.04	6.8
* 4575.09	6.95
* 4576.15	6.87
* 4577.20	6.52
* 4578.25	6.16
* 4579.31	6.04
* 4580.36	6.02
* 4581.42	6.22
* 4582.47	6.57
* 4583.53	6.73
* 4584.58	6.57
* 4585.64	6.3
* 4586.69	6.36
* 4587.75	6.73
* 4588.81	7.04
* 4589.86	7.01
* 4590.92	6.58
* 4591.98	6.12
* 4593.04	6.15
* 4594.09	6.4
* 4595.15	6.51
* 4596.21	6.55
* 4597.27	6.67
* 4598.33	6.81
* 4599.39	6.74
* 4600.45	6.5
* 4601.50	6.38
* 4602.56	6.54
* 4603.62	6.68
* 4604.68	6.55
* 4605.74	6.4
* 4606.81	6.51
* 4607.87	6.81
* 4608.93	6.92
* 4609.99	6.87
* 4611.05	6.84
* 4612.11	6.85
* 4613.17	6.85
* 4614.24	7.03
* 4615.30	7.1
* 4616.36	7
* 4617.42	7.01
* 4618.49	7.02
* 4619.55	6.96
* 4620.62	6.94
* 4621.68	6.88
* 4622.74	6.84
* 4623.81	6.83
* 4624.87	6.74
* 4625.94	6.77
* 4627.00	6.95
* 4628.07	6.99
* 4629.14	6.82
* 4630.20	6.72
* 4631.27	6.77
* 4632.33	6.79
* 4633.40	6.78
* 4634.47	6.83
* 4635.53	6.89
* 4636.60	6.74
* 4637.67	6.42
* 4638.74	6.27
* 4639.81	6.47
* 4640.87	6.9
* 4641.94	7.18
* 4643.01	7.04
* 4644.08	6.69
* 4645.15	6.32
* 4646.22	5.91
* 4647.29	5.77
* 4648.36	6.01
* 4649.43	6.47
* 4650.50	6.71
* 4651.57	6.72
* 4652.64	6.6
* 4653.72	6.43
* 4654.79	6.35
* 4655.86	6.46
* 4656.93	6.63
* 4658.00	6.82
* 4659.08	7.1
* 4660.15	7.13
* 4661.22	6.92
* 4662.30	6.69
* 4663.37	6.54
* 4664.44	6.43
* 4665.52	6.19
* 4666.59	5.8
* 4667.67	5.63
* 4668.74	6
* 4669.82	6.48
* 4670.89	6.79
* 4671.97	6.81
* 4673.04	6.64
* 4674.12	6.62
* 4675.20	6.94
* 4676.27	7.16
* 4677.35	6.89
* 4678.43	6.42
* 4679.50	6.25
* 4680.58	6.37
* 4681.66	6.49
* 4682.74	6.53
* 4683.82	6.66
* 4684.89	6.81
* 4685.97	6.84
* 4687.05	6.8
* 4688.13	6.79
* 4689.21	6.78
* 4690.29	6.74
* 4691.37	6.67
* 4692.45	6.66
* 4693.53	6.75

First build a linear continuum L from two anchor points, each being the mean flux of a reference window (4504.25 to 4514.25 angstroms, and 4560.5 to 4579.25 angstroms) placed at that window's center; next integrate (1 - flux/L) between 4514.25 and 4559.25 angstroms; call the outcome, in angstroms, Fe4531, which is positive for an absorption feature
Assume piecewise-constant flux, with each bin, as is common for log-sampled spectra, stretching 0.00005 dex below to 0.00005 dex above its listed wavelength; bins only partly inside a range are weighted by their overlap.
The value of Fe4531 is 3.2 angstroms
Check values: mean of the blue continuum 6.69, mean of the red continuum 6.68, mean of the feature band 6.21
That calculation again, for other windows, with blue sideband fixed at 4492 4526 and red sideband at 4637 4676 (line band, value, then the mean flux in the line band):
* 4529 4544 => 1.5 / 5.89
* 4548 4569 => -0.3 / 6.62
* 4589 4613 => -0.3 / 6.62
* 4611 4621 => -0.7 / 6.96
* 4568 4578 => -0.3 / 6.7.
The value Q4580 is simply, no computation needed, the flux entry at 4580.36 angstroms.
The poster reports 6.02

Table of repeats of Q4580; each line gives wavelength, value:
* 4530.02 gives 5.45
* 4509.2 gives 6.83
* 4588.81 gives 7.04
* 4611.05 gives 6.84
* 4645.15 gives 6.32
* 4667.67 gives 5.63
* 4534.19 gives 5.2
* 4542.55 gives 6.39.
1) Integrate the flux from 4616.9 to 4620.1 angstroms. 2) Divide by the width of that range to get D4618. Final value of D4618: 6.98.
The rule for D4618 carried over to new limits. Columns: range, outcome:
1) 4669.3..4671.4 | 6.65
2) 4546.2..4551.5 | 6.43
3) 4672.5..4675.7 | 6.73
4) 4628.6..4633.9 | 6.78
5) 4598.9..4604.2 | 6.58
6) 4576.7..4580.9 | 6.18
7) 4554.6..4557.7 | 6.48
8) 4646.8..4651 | 6.24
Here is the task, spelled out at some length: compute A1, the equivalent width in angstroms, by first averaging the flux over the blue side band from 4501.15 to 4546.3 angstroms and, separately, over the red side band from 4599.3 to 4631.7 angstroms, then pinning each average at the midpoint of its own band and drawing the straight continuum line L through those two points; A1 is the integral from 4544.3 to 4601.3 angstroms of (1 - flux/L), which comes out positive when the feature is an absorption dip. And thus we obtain -0.1 angstroms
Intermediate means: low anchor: 6.27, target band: 6.57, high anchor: 6.8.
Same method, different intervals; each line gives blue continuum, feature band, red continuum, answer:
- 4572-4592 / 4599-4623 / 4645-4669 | -1.1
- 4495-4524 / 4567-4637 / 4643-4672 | -1.9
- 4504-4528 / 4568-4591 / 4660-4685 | -0.3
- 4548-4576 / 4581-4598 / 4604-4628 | 0.5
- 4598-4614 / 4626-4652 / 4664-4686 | -0.1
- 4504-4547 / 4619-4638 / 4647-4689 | -1.0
